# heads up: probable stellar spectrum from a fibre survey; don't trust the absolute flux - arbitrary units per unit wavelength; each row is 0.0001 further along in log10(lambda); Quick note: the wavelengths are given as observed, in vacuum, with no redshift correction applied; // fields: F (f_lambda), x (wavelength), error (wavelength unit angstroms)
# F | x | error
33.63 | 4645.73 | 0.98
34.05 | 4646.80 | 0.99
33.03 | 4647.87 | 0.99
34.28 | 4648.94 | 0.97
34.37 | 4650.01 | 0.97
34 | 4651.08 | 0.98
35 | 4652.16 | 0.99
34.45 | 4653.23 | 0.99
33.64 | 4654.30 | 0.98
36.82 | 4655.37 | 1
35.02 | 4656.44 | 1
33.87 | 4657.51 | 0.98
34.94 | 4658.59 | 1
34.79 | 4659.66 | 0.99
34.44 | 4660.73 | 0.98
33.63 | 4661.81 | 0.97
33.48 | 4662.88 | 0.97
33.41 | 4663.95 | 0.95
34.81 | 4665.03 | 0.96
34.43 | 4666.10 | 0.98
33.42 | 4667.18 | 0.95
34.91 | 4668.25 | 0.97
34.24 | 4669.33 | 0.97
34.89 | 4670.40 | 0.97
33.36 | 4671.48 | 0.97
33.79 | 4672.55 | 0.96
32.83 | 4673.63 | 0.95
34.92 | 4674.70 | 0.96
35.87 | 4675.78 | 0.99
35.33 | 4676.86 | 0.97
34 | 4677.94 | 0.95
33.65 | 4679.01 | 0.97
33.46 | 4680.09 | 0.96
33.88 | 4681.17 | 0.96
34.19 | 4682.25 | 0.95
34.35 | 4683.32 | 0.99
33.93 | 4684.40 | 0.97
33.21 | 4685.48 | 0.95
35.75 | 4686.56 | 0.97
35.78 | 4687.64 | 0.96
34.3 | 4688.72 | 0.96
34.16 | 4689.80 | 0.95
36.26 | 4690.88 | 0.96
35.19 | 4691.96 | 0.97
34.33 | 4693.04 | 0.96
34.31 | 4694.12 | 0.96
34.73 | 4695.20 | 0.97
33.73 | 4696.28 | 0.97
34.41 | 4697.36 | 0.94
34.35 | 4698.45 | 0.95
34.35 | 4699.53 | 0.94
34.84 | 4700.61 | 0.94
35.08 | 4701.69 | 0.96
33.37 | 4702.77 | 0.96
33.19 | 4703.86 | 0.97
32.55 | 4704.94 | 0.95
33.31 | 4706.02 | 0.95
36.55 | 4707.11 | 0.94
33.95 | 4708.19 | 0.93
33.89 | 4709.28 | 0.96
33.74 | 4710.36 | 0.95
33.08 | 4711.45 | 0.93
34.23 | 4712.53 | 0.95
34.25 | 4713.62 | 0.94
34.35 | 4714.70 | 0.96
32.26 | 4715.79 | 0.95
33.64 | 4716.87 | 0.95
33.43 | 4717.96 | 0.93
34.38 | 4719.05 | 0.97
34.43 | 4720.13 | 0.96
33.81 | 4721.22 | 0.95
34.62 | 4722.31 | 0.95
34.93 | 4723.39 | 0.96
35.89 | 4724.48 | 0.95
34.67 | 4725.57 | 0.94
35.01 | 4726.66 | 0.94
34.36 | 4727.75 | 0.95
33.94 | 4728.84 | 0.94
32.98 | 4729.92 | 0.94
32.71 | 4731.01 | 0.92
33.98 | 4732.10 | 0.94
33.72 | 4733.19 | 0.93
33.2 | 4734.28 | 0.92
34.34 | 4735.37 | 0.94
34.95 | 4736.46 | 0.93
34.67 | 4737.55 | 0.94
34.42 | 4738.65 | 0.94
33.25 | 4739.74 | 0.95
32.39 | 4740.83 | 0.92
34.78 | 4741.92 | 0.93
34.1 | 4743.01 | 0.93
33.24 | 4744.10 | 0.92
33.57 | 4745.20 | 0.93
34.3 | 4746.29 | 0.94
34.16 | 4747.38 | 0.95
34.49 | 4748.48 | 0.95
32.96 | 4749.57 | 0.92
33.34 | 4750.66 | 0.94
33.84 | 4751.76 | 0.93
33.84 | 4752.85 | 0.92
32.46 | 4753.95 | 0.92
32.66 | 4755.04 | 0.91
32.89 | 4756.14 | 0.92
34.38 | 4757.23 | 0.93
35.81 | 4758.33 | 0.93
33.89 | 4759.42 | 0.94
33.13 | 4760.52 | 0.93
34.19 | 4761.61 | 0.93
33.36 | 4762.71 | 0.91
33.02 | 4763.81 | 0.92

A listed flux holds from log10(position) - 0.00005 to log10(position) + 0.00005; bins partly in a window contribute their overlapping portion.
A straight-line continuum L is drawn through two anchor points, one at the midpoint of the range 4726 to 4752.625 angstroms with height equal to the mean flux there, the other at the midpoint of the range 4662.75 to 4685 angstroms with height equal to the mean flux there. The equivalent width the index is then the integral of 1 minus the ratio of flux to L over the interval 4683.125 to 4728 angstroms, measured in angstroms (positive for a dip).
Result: -0.4 angstroms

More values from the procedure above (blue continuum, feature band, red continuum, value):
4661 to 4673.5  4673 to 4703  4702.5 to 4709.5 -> -0.5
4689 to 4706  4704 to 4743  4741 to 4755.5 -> -0.1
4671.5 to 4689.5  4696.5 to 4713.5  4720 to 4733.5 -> 0.1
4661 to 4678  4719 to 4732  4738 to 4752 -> -0.2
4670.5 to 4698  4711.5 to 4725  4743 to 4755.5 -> -0.1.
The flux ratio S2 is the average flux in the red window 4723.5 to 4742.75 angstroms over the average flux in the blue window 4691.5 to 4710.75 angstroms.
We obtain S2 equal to 1.00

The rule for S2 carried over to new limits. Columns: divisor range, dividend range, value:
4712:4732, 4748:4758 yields 0.98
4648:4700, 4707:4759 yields 0.99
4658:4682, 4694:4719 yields 0.99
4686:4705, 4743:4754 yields 0.98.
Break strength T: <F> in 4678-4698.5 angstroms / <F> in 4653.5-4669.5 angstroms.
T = 1.00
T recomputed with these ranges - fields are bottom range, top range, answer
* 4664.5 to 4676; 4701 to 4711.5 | 0.99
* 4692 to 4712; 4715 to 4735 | 1.00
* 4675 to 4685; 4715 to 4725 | 1.00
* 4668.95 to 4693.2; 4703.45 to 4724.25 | 0.99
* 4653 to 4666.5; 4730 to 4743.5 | 0.98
